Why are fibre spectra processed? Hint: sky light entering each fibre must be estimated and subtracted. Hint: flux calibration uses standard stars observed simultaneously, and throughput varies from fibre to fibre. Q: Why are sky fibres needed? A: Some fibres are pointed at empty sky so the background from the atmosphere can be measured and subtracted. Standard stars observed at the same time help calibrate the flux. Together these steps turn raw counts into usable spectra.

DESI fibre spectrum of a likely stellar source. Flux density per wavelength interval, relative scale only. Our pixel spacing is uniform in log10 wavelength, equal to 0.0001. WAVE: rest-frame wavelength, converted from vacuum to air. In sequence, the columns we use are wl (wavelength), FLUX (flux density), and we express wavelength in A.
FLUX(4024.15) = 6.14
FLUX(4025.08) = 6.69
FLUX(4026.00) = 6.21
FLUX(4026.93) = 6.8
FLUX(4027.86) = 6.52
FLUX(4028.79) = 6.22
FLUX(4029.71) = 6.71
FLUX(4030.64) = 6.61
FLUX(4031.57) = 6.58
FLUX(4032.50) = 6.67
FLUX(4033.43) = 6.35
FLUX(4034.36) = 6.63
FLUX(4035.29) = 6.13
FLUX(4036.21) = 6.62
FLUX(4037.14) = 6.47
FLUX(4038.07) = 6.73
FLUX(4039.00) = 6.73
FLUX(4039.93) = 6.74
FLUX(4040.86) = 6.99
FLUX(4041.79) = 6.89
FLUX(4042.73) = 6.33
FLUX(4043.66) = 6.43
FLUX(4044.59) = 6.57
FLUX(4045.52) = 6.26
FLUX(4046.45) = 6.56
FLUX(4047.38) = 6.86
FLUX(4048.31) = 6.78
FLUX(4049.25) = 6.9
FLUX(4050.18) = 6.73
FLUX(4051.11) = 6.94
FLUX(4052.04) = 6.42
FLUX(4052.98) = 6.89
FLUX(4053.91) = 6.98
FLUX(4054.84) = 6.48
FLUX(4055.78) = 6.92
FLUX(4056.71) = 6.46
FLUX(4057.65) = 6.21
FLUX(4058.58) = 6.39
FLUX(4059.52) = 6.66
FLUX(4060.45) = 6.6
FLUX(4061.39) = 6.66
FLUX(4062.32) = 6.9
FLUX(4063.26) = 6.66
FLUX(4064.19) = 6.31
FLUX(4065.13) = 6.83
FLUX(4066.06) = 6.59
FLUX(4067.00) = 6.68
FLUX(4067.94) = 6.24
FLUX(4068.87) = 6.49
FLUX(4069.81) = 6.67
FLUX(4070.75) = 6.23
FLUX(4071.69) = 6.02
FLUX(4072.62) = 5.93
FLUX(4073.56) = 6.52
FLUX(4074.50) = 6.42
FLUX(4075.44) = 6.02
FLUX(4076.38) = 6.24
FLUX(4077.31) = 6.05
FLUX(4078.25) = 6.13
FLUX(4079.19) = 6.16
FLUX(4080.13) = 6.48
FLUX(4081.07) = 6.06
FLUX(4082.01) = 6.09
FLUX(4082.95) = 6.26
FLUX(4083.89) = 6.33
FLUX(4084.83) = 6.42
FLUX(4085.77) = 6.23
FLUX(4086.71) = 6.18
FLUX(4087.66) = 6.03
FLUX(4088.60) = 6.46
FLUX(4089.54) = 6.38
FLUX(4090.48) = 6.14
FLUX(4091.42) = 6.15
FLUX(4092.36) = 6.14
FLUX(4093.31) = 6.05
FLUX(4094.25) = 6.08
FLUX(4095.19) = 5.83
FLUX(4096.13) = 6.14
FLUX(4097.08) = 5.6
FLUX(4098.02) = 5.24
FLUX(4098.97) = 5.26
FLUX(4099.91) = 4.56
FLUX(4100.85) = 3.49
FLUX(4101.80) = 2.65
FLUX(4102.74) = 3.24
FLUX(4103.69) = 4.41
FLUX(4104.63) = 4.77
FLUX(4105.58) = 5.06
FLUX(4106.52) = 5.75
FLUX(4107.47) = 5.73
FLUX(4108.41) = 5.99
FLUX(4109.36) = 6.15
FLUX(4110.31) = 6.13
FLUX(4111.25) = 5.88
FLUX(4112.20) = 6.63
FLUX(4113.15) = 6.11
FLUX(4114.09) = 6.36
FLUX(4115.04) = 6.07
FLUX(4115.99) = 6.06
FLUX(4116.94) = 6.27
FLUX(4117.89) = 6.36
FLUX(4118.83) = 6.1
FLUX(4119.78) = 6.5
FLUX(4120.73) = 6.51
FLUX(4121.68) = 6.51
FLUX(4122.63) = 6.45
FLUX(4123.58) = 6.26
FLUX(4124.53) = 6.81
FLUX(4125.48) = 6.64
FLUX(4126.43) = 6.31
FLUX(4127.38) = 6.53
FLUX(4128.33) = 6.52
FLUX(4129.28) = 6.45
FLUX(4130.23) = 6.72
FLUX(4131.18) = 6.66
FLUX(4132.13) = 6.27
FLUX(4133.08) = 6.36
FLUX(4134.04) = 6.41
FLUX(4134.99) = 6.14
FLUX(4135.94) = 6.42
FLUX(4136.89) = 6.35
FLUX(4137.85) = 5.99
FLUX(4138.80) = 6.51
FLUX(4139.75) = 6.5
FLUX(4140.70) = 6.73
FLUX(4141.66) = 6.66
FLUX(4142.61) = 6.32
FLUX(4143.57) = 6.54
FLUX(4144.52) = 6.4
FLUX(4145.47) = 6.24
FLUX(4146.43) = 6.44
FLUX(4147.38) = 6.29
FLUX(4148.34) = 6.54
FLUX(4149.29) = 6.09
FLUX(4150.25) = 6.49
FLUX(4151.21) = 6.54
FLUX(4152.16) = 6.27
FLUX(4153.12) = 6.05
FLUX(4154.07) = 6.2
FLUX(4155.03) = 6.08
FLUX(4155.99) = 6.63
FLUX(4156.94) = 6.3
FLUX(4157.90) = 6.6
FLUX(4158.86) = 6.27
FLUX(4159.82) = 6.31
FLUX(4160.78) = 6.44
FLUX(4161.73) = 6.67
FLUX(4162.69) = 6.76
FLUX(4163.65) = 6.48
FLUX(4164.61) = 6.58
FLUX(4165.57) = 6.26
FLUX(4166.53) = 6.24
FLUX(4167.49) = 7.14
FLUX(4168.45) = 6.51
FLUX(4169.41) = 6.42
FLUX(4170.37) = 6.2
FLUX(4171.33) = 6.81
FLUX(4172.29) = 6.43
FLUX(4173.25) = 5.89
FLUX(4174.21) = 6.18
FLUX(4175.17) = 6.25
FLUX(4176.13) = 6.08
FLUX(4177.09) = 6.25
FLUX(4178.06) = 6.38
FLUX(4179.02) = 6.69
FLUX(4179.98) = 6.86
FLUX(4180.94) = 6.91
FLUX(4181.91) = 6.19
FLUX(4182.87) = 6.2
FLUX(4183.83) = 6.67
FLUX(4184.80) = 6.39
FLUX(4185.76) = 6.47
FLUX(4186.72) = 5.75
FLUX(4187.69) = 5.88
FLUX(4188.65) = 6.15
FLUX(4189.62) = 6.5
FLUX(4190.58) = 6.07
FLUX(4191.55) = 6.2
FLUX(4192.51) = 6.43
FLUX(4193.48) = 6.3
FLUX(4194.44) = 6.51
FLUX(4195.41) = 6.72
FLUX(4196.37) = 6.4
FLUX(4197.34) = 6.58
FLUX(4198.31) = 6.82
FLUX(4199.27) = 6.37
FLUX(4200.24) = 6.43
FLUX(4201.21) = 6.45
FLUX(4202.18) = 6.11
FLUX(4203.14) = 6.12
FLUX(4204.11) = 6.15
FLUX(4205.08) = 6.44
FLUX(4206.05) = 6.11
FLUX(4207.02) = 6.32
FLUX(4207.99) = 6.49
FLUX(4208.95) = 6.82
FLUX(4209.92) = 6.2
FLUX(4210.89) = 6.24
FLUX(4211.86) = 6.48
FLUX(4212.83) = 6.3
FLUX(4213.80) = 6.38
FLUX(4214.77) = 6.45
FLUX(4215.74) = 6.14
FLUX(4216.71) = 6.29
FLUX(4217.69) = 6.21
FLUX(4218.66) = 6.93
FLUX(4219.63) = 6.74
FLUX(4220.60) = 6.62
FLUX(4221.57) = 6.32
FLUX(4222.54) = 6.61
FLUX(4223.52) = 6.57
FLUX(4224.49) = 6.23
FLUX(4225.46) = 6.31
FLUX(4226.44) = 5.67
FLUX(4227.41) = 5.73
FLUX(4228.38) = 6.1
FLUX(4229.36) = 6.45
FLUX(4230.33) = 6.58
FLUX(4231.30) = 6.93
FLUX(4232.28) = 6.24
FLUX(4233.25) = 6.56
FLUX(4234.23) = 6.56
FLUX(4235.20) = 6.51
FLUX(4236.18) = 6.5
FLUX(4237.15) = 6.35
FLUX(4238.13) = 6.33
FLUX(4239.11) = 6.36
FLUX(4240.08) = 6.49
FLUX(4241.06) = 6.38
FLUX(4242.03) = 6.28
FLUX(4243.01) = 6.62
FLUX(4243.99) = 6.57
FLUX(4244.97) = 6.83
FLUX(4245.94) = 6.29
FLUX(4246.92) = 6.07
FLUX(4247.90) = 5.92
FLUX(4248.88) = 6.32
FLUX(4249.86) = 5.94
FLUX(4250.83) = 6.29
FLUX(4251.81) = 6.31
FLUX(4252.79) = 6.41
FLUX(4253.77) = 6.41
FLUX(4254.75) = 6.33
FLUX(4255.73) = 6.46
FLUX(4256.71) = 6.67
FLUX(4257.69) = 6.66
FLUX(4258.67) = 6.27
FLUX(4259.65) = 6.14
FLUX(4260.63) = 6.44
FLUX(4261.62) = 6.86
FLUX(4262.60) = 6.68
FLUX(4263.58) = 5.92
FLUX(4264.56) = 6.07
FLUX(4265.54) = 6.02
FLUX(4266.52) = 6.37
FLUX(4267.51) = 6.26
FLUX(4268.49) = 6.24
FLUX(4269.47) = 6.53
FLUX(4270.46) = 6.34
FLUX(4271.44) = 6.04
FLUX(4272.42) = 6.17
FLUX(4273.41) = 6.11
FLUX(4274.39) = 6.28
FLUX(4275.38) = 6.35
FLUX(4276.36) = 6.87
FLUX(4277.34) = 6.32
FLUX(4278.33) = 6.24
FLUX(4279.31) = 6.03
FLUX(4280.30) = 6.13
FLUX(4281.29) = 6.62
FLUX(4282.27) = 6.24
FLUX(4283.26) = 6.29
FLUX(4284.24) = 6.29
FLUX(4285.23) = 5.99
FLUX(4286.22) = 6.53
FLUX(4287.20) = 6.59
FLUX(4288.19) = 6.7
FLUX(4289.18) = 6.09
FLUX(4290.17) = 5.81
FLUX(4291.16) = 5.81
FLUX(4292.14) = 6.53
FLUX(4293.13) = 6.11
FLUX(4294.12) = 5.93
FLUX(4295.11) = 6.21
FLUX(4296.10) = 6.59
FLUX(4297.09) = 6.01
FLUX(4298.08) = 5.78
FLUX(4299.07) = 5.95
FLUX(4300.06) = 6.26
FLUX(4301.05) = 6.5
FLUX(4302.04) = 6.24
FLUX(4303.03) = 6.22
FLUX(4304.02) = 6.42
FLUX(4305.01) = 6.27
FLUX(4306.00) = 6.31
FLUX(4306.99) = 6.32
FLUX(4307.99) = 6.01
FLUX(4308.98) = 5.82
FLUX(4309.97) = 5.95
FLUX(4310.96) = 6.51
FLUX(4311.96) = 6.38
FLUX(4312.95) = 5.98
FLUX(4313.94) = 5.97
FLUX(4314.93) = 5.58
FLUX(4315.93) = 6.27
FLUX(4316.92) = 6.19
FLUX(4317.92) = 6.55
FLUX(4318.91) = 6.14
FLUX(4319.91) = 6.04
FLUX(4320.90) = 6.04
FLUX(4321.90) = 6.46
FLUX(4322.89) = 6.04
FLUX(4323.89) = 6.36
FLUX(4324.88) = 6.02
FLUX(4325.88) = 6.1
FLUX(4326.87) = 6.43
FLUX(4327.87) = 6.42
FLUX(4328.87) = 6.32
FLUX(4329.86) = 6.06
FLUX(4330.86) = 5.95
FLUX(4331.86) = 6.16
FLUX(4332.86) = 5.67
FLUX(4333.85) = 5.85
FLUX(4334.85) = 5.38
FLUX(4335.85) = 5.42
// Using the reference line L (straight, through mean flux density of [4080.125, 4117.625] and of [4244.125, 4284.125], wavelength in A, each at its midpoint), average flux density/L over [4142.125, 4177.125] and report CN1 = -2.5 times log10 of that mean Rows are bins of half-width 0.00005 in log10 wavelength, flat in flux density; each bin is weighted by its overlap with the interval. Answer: -0.08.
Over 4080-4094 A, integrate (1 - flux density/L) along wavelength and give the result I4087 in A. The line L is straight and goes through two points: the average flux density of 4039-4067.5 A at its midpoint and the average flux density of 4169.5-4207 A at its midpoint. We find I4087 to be 0.8 A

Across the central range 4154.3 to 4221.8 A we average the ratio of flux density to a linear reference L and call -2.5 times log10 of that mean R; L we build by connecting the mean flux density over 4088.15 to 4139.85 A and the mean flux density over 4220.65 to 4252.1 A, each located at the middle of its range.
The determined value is -0.036 mag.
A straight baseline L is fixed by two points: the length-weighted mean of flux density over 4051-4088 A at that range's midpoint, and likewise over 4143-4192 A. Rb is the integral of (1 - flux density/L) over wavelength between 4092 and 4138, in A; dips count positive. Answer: 3.6 A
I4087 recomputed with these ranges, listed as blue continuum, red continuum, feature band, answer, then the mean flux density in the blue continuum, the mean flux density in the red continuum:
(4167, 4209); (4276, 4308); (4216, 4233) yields -0.1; 6.38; 6.25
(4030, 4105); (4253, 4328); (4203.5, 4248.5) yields -1.0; 6.21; 6.25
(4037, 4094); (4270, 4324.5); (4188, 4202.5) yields -0.2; 6.46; 6.21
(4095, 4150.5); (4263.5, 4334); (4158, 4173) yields -1.1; 6.01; 6.2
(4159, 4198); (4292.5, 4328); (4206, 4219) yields -0.1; 6.4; 6.18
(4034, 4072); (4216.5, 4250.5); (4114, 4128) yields 0.3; 6.6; 6.38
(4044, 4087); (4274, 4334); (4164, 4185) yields -0.3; 6.47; 6.2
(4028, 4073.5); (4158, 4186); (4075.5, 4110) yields 4.6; 6.58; 6.45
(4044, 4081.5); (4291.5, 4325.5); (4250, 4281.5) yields -0.5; 6.5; 6.17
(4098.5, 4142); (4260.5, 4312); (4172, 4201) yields -1.4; 5.96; 6.25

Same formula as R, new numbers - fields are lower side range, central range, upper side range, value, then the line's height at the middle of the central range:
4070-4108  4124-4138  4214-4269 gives -0.10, 5.91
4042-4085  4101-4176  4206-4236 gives 0.04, 6.44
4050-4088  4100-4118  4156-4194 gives 0.19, 6.41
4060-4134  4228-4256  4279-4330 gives -0.04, 6.16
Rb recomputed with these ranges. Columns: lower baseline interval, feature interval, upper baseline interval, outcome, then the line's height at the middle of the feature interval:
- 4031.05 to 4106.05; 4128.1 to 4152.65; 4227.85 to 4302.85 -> -0.7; 6.24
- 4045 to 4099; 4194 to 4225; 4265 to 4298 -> -0.7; 6.29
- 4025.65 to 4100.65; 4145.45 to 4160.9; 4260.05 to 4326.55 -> -0.1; 6.32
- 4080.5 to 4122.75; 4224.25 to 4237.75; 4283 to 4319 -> -0.6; 6.05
